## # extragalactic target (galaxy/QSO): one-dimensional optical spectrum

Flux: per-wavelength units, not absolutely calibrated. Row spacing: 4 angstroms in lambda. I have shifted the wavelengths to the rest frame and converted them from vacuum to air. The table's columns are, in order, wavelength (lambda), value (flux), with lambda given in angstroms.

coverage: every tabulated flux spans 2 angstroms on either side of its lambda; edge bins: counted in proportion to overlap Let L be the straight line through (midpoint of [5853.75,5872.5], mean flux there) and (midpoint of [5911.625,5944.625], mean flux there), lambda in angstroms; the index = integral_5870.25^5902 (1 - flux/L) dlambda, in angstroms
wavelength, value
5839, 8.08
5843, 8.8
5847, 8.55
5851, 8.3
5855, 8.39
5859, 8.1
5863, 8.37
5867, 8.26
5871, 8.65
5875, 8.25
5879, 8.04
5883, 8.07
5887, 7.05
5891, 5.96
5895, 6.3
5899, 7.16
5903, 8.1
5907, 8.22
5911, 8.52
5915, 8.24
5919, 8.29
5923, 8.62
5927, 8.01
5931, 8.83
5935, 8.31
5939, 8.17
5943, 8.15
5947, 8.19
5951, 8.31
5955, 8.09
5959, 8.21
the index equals 3.6 angstroms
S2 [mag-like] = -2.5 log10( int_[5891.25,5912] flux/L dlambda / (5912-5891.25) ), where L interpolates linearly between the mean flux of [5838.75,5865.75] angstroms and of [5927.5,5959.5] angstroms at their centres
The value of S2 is 0.117 mag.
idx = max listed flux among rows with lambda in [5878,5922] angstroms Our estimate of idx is 8.52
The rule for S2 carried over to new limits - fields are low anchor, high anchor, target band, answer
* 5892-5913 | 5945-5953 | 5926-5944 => -0.036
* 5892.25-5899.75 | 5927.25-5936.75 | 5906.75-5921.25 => -0.112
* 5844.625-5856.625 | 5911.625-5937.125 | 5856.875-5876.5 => 0.012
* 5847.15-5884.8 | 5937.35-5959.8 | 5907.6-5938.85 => -0.022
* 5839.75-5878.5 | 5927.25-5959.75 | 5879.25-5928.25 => 0.082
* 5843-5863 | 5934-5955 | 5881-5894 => 0.192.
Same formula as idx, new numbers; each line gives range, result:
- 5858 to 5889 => 8.65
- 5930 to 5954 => 8.83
